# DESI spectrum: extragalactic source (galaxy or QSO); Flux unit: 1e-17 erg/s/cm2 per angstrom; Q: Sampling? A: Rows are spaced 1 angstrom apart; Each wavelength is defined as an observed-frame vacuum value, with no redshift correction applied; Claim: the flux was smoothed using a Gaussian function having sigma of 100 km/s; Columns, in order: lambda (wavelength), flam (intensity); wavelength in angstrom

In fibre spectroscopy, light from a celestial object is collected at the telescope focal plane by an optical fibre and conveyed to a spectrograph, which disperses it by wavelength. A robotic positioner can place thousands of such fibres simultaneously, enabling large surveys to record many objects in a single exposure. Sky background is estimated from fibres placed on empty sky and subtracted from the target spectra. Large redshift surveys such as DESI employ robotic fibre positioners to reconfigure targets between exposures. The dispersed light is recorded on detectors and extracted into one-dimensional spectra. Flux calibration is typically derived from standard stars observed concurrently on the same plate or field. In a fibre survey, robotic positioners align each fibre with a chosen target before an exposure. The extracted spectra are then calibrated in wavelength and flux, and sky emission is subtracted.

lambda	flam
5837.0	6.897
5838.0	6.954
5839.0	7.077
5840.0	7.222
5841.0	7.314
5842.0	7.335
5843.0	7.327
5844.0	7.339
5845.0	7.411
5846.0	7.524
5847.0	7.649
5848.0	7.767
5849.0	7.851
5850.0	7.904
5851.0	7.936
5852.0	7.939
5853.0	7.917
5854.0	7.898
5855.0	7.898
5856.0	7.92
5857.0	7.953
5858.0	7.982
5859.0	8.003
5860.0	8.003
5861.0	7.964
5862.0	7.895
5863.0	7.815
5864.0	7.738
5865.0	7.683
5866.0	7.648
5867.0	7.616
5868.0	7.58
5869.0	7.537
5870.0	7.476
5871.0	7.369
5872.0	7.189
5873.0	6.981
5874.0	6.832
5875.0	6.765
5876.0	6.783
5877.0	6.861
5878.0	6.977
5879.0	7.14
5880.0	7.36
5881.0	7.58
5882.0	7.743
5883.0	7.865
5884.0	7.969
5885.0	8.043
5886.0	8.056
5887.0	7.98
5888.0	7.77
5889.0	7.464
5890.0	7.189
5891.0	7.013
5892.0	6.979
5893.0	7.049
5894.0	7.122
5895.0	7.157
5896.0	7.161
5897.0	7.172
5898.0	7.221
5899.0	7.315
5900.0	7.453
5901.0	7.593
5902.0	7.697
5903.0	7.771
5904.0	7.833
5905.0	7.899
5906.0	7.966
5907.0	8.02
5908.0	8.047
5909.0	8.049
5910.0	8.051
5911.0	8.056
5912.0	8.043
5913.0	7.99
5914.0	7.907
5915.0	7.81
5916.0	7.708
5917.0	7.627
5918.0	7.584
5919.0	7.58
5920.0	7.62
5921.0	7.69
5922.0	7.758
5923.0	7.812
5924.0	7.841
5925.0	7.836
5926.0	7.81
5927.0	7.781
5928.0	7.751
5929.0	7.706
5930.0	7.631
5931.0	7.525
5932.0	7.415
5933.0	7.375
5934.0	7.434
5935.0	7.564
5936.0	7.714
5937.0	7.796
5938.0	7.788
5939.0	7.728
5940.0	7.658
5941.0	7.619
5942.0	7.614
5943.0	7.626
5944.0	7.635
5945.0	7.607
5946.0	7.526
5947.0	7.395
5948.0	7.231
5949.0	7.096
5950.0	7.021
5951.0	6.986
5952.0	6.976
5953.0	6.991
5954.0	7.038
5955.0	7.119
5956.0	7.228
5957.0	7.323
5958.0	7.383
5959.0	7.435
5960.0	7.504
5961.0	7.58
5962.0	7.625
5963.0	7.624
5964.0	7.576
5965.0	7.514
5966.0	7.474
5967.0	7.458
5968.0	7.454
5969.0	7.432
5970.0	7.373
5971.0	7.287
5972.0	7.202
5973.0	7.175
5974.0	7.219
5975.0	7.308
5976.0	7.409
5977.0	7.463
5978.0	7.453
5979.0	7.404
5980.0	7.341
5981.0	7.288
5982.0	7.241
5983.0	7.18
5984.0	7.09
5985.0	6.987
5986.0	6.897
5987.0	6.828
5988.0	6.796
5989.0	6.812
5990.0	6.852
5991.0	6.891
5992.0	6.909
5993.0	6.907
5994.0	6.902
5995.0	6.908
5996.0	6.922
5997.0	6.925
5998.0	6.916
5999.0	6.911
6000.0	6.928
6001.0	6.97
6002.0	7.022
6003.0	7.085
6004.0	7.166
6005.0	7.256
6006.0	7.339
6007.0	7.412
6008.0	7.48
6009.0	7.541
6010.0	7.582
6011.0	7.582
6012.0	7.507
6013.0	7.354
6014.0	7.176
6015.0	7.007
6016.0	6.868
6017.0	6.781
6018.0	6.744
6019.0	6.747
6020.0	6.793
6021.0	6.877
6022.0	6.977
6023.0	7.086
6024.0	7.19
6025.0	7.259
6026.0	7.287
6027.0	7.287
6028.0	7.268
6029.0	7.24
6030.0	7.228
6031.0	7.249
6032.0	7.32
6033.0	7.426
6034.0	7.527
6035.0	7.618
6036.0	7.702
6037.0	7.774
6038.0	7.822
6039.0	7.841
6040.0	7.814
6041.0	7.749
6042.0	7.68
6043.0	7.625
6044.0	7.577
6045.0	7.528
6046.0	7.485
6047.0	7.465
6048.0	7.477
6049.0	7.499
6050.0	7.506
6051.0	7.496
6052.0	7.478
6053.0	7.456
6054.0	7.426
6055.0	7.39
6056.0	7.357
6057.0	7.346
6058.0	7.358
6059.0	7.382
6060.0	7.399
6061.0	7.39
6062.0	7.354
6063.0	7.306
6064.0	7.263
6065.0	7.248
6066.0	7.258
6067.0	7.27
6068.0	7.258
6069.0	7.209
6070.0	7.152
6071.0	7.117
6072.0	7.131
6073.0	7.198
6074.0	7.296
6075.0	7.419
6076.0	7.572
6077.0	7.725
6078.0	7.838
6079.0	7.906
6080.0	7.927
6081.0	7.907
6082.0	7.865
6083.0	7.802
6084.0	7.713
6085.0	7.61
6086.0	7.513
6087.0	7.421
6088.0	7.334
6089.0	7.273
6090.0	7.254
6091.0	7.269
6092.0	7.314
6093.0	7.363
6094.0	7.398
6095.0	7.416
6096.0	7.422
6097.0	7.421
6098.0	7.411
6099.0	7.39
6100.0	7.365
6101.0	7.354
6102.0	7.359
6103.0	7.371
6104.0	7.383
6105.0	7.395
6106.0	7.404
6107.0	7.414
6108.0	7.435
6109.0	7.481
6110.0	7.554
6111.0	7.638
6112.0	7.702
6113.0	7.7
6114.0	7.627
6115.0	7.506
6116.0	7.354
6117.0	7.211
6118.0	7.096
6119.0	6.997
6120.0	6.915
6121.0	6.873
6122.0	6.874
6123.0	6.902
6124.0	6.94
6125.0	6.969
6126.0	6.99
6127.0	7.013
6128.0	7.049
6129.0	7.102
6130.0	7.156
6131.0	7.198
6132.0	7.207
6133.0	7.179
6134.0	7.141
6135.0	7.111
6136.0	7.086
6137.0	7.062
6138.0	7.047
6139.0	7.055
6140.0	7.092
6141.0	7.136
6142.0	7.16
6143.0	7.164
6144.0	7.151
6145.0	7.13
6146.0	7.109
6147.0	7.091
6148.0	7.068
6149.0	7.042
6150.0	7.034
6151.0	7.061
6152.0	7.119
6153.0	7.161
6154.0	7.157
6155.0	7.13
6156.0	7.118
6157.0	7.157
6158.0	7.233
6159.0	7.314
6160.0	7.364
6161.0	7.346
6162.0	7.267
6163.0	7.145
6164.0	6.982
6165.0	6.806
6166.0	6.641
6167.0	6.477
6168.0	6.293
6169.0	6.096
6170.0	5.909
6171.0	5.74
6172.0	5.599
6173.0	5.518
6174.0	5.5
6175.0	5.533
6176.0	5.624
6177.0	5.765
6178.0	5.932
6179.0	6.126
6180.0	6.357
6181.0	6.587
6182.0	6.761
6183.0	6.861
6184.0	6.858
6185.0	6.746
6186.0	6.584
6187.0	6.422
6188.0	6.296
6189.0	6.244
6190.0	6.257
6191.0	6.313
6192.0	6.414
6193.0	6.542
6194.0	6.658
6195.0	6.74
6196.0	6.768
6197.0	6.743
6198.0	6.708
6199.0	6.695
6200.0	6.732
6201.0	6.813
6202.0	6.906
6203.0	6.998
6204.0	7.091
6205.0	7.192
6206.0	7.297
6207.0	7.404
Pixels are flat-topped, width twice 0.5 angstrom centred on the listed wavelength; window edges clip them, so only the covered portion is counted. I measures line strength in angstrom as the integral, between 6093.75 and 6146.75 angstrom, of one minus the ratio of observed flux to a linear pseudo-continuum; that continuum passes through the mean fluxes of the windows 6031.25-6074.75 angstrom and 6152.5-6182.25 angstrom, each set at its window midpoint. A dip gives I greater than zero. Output -2.6 angstrom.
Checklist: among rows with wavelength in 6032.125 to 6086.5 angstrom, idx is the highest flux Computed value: 7.927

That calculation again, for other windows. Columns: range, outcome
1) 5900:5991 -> 8.056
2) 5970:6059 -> 7.841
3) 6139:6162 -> 7.364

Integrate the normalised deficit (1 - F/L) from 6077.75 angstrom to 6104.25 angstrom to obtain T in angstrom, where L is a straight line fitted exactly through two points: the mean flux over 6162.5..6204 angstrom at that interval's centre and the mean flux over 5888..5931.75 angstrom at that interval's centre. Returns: -2.6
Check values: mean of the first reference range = 7.63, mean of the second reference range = 6.42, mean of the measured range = 7.5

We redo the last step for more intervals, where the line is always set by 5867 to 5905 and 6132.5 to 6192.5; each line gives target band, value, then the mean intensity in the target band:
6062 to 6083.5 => -1.6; 7.46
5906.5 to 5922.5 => -1.2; 7.85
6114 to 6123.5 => -0.4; 7.11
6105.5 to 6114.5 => -0.9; 7.55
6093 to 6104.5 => -0.9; 7.39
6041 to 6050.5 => -0.7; 7.55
